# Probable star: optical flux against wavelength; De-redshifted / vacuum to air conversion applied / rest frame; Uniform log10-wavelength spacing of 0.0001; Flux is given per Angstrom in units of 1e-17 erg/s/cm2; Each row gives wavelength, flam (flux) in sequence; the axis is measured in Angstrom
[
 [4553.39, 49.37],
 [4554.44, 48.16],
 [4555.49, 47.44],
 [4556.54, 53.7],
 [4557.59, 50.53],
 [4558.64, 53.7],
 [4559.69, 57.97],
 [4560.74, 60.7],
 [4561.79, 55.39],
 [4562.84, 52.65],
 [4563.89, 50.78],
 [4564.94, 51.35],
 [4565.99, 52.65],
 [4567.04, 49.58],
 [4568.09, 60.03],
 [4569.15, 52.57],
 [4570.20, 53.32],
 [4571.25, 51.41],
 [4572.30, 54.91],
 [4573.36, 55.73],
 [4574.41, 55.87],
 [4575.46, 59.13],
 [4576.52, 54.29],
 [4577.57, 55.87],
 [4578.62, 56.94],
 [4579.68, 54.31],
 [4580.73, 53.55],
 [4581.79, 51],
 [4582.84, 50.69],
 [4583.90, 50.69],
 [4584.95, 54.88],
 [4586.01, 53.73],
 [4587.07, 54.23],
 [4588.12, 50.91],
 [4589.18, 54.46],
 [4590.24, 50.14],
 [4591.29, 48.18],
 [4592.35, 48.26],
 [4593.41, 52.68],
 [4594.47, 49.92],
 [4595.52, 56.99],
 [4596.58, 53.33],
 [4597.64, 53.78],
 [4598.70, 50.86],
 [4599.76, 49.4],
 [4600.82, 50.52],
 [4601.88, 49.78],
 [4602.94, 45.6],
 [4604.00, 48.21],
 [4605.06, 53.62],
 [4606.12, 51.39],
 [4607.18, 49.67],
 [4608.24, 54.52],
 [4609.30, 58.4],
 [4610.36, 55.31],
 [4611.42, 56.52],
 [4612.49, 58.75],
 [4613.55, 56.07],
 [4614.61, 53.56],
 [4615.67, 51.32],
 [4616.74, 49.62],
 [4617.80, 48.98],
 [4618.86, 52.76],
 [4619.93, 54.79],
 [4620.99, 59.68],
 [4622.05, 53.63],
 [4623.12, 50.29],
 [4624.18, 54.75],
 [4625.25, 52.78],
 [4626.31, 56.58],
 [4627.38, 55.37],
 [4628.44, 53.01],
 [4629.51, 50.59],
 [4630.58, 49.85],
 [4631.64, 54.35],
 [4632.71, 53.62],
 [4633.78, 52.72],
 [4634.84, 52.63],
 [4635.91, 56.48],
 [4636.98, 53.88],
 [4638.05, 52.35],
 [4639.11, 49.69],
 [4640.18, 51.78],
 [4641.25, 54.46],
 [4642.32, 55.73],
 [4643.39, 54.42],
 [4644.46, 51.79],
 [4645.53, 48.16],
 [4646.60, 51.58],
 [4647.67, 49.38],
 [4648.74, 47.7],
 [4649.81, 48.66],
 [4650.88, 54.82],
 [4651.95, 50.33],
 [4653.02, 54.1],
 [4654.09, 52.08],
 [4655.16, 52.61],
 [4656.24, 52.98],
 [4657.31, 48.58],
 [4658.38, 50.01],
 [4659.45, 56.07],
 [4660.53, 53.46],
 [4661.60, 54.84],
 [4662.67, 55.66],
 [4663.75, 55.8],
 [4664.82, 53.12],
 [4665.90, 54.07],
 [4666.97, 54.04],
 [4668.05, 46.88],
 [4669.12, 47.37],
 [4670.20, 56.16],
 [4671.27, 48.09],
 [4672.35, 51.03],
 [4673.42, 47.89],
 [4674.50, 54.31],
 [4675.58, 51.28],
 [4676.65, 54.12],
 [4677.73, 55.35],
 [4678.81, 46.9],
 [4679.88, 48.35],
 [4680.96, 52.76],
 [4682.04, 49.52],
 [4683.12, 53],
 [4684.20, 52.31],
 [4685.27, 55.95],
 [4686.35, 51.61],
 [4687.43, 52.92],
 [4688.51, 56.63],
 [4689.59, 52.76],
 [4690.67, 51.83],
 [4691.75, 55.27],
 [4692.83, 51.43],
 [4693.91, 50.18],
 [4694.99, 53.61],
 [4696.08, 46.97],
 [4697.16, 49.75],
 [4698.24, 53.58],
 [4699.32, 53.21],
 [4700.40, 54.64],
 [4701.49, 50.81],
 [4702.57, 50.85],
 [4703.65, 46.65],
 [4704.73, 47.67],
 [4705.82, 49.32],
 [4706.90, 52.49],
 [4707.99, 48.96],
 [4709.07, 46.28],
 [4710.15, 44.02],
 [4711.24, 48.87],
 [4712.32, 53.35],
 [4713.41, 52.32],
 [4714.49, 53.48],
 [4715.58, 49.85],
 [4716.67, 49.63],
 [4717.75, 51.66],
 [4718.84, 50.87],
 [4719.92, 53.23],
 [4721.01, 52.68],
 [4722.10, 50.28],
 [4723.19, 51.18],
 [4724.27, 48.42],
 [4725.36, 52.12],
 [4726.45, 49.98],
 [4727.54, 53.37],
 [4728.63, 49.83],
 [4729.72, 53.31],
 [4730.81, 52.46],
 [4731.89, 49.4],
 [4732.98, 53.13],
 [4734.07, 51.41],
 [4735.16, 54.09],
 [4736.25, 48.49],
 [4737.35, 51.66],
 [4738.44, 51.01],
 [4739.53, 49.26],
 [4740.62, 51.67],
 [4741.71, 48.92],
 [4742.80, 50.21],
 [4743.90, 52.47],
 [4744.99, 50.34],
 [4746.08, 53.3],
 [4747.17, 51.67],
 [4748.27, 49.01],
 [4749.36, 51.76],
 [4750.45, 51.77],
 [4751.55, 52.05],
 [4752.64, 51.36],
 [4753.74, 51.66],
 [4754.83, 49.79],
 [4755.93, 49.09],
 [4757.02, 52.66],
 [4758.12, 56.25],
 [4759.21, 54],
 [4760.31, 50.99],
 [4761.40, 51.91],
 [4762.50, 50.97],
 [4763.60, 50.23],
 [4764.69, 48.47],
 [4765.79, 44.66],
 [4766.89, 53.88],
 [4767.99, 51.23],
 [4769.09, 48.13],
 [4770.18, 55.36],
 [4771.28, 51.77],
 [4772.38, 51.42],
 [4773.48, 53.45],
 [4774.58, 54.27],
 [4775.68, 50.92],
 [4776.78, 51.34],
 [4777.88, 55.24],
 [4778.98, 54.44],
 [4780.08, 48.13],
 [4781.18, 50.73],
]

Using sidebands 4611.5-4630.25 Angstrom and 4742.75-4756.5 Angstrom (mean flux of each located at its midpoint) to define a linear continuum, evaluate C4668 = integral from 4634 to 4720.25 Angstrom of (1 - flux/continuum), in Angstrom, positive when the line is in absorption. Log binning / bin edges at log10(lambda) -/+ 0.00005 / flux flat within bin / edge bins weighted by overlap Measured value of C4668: 1.42 Angstrom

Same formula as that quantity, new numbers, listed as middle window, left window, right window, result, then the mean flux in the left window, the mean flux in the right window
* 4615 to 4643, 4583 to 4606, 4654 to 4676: -0.7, 51.4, 52.2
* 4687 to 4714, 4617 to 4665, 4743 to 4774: 0.6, 52.8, 51.4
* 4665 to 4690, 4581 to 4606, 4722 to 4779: -0.2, 51.4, 51.4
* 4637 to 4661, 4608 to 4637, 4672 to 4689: 0.6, 53.9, 52.1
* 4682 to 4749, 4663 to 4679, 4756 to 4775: 0.7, 51.9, 51.7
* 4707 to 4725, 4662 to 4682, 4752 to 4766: 0.4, 51.8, 51.1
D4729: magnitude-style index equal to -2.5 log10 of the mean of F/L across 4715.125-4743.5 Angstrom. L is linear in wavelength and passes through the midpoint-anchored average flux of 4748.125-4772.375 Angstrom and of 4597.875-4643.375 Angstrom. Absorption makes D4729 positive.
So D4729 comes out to 0.01 mag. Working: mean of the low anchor 53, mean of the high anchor 51.3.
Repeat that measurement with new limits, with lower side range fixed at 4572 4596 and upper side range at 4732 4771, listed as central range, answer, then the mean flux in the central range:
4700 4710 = 0.05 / 49.5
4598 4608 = 0.06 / 50.1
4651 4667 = -0.02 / 53.2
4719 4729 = 0.01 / 51.2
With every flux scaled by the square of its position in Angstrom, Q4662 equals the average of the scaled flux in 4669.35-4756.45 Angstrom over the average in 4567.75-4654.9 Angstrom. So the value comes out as 1.0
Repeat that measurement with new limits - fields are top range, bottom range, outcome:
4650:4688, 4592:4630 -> 1.01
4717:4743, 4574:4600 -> 1.03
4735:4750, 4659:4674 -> 1.00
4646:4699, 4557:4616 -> 1.01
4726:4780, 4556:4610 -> 1.04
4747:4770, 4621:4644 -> 1.01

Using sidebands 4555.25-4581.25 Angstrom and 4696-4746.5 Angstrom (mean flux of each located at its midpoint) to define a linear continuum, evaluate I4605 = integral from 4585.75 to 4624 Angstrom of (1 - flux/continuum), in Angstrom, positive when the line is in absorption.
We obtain 0.7 Angstrom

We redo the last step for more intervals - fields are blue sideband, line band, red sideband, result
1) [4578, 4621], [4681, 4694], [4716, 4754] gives -0.3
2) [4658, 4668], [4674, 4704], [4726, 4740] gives 0.5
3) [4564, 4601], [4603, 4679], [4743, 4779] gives -0.1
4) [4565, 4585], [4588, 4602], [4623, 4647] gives 0.6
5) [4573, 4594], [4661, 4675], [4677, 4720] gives -0.1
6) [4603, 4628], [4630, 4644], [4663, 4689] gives 0.0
